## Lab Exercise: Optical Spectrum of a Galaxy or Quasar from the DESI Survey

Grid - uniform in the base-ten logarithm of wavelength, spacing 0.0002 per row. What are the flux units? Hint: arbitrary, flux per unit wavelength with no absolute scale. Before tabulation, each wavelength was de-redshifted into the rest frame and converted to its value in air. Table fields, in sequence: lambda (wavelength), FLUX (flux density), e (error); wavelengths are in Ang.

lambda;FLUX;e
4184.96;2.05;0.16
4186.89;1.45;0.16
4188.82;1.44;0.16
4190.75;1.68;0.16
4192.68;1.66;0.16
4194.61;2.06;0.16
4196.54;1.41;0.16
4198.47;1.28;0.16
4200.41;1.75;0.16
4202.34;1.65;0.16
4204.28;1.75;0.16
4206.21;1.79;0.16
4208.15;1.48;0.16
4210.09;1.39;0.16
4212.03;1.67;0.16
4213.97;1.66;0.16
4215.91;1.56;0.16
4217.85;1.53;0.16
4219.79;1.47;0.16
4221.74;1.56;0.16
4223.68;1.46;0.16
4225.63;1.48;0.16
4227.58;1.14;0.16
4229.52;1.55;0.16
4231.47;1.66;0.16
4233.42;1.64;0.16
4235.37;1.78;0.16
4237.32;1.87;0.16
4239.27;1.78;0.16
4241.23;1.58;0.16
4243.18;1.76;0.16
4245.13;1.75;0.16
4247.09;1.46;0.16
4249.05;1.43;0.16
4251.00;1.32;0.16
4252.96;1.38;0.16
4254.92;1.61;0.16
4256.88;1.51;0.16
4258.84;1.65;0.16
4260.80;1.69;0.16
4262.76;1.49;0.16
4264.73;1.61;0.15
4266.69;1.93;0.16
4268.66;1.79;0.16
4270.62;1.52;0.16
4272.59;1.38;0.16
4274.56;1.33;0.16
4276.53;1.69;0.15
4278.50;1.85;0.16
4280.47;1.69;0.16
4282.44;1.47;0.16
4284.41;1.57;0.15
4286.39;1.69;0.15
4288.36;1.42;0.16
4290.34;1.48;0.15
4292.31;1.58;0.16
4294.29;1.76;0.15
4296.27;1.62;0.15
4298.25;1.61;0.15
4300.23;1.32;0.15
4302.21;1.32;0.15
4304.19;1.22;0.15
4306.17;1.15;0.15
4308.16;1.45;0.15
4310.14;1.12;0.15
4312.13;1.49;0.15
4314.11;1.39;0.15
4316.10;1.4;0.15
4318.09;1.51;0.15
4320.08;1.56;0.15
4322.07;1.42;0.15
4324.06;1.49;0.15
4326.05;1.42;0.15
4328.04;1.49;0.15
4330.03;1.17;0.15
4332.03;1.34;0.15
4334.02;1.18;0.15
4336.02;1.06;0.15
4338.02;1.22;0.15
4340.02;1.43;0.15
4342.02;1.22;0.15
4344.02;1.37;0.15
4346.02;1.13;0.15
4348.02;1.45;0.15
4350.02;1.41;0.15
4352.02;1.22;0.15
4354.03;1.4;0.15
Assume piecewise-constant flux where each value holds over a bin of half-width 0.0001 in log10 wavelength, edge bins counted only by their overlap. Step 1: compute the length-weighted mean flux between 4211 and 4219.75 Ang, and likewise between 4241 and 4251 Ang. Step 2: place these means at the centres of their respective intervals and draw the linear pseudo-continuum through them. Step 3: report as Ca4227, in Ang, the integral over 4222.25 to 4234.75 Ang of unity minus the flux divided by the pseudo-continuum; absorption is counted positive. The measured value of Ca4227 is 0.65 Ang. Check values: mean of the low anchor 1.59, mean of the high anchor 1.57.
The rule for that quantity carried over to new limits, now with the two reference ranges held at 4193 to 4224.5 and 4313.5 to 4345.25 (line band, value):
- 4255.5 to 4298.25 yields -4.37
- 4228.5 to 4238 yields -0.91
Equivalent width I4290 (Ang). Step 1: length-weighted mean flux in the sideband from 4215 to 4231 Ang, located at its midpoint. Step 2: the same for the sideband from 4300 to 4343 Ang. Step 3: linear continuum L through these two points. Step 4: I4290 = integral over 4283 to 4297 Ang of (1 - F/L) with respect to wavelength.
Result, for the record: -2.1 Ang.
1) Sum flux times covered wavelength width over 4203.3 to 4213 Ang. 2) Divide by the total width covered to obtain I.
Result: 1.62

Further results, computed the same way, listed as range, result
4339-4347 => 1.29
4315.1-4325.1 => 1.48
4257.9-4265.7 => 1.61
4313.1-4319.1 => 1.43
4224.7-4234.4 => 1.49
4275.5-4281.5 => 1.74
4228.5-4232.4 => 1.6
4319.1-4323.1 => 1.49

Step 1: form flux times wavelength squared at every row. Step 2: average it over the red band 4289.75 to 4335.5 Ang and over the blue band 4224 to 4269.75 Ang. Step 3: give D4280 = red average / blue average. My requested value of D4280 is 0.91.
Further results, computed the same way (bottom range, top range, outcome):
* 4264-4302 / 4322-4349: 0.84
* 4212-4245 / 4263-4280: 1.04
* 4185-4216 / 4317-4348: 0.88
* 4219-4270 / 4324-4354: 0.86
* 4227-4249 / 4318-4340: 0.86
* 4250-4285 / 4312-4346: 0.88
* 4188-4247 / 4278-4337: 0.93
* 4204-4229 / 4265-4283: 1.10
